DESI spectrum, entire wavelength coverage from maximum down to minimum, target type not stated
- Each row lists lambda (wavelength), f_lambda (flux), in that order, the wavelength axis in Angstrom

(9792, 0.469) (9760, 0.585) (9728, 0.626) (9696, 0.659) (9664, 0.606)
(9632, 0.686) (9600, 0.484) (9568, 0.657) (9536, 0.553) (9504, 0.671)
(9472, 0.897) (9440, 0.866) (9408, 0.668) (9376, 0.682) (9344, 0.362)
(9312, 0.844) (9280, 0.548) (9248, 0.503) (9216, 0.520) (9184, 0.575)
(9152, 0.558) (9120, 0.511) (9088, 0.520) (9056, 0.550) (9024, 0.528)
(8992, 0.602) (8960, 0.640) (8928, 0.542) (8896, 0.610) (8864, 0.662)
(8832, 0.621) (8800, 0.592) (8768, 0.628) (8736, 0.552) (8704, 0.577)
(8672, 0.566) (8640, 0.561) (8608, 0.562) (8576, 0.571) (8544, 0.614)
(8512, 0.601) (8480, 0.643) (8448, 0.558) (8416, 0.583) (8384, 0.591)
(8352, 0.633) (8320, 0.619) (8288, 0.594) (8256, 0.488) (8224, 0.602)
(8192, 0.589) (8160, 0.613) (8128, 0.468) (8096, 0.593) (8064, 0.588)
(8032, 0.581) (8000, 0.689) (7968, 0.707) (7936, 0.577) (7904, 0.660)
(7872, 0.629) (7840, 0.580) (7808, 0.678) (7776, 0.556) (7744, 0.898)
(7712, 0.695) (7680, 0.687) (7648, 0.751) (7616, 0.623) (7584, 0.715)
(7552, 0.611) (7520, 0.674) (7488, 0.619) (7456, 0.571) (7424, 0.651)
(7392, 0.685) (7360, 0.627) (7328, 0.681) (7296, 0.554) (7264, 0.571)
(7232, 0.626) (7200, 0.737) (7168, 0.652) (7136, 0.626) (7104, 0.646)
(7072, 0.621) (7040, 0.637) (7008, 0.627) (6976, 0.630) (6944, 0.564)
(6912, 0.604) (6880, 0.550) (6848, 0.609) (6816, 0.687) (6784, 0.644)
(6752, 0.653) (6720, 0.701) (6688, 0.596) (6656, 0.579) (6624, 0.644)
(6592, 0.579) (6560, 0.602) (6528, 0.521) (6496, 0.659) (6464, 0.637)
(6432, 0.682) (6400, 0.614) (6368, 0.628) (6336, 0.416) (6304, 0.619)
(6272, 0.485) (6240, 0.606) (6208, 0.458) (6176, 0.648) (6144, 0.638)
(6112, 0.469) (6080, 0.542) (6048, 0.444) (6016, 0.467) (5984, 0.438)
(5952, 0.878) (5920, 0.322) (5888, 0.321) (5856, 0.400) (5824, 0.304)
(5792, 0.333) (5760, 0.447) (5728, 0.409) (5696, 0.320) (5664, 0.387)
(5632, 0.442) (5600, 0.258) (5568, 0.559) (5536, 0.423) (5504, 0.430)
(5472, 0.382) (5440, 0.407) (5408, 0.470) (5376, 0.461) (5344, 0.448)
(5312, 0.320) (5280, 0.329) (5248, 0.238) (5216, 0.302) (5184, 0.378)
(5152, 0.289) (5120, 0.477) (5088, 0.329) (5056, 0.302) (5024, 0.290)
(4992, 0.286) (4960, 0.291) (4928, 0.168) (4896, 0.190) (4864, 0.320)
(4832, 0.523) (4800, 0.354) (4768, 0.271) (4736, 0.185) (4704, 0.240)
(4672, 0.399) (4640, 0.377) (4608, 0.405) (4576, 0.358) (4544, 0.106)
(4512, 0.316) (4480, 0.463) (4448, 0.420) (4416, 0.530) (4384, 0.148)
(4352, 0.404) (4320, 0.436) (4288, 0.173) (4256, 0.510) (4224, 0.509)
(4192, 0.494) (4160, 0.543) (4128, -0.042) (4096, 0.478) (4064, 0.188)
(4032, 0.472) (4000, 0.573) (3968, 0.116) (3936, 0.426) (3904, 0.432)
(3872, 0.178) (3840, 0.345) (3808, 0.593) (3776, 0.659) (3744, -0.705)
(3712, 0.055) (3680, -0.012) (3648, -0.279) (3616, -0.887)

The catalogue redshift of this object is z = 0.595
